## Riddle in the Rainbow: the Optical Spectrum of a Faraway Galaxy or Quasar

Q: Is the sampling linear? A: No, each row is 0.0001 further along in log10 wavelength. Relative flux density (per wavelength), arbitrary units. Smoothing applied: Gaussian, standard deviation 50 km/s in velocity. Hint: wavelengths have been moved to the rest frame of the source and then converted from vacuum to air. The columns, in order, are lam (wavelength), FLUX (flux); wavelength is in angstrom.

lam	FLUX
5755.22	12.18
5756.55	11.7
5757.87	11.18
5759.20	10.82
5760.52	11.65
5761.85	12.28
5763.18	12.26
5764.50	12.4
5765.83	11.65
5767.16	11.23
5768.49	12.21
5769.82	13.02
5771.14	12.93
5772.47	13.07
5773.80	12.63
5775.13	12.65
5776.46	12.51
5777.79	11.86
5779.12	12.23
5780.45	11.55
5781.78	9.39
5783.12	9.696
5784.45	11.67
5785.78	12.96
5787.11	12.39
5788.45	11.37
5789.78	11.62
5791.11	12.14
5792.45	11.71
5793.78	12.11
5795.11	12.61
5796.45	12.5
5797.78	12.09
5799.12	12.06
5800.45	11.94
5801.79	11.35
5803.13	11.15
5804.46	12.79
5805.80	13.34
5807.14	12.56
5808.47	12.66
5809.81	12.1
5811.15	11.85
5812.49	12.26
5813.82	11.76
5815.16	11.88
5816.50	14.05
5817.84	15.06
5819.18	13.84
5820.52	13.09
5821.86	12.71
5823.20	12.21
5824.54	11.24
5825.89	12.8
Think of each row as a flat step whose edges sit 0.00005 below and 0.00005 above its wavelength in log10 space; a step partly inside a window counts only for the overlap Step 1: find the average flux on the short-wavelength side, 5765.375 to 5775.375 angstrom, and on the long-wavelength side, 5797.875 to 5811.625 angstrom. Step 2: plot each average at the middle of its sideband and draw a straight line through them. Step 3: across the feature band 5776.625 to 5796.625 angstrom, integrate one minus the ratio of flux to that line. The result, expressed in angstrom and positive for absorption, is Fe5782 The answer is 0.96 angstrom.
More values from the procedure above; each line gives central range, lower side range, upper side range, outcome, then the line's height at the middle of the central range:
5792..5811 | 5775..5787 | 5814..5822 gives 0.6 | 12.6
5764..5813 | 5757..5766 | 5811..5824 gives 1.0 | 12.3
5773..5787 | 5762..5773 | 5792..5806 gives 0.6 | 12.3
